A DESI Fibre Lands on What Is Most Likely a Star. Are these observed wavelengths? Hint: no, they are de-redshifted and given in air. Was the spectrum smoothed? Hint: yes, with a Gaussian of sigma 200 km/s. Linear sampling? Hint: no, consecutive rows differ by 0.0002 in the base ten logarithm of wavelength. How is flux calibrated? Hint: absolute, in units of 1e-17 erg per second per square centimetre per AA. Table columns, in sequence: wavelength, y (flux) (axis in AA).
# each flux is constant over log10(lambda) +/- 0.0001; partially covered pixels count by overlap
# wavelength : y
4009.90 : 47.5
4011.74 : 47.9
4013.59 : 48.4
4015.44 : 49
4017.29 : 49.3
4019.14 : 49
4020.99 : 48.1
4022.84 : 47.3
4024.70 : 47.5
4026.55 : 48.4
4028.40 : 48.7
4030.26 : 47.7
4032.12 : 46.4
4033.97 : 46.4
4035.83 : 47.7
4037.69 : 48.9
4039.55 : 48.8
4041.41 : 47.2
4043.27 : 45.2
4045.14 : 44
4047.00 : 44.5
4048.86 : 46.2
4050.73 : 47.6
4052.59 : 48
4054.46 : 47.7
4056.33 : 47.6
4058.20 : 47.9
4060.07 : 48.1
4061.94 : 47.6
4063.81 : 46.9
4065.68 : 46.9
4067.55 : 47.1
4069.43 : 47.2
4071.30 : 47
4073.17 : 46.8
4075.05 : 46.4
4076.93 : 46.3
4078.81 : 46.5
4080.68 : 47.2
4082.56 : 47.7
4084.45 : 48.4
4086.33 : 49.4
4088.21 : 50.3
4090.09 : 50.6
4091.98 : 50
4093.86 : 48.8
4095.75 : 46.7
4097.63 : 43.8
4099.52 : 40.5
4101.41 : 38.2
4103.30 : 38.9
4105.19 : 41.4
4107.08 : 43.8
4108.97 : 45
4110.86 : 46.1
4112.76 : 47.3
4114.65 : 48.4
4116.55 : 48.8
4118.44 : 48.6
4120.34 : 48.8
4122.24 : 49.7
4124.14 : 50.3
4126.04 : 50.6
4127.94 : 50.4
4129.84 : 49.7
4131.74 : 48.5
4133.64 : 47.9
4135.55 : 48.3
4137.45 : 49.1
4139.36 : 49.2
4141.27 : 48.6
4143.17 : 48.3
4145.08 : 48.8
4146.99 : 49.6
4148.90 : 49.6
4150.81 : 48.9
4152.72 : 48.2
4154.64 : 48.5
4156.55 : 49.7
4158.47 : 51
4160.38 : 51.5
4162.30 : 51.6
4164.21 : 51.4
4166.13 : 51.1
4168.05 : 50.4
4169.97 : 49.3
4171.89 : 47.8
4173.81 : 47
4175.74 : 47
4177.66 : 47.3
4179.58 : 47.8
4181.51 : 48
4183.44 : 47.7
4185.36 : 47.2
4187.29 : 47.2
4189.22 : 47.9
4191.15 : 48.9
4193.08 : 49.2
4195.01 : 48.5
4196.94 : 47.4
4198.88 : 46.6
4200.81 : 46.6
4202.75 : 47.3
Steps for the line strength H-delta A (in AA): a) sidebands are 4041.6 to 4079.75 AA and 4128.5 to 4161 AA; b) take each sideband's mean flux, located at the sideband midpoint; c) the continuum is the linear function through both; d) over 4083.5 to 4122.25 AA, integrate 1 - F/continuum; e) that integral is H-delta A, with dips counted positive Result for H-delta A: 1.4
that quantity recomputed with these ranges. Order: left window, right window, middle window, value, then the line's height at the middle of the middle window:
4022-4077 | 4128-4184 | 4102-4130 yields 0.8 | 48.3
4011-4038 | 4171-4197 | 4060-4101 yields 0.7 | 47.9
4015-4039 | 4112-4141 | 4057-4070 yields 0.3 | 48.4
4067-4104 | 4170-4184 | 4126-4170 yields -2.2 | 47.2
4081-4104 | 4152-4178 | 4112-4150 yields -0.9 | 47.9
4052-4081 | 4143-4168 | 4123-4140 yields -0.1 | 49.2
